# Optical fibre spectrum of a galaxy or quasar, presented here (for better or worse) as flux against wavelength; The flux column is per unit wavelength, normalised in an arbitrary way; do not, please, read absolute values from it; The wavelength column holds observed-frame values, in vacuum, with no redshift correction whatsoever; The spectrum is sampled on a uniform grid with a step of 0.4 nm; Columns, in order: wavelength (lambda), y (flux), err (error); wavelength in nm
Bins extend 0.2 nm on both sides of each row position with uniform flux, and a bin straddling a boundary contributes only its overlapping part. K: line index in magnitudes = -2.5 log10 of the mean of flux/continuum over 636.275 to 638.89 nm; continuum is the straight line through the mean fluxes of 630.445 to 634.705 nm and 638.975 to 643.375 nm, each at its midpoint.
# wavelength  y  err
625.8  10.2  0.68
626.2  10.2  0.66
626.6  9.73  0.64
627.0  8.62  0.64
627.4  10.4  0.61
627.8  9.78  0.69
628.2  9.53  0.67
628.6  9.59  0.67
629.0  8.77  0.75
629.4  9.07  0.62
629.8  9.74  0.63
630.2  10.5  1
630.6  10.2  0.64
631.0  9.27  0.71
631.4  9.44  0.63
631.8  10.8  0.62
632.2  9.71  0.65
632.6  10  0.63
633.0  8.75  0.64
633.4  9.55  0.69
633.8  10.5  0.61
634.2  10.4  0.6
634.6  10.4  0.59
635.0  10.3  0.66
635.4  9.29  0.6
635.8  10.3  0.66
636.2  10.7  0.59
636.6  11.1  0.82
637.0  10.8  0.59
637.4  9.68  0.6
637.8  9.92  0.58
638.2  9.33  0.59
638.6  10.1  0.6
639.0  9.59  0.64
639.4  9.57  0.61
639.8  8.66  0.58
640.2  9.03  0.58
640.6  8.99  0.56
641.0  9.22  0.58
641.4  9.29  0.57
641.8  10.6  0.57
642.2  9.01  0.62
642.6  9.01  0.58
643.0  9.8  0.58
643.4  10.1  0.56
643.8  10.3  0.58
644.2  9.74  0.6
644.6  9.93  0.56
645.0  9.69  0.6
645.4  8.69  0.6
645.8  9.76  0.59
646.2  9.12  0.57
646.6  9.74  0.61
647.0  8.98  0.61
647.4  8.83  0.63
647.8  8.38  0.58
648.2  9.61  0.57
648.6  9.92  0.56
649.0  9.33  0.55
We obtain -0.06 mag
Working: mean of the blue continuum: 9.9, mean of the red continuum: 9.36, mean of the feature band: 10.2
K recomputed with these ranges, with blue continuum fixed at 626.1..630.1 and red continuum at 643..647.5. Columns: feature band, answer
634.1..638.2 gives -0.08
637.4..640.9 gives 0.02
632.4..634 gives -0.02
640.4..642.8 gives 0.02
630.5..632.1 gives -0.04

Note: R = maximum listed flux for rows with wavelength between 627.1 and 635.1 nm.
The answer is 10.8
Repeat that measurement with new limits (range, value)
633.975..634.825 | 10.4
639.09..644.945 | 10.6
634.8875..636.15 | 10.3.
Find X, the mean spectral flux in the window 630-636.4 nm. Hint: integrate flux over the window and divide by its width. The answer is 10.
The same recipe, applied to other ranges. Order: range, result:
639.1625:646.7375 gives 9.49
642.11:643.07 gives 9.23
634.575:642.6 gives 9.76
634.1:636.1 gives 10.2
